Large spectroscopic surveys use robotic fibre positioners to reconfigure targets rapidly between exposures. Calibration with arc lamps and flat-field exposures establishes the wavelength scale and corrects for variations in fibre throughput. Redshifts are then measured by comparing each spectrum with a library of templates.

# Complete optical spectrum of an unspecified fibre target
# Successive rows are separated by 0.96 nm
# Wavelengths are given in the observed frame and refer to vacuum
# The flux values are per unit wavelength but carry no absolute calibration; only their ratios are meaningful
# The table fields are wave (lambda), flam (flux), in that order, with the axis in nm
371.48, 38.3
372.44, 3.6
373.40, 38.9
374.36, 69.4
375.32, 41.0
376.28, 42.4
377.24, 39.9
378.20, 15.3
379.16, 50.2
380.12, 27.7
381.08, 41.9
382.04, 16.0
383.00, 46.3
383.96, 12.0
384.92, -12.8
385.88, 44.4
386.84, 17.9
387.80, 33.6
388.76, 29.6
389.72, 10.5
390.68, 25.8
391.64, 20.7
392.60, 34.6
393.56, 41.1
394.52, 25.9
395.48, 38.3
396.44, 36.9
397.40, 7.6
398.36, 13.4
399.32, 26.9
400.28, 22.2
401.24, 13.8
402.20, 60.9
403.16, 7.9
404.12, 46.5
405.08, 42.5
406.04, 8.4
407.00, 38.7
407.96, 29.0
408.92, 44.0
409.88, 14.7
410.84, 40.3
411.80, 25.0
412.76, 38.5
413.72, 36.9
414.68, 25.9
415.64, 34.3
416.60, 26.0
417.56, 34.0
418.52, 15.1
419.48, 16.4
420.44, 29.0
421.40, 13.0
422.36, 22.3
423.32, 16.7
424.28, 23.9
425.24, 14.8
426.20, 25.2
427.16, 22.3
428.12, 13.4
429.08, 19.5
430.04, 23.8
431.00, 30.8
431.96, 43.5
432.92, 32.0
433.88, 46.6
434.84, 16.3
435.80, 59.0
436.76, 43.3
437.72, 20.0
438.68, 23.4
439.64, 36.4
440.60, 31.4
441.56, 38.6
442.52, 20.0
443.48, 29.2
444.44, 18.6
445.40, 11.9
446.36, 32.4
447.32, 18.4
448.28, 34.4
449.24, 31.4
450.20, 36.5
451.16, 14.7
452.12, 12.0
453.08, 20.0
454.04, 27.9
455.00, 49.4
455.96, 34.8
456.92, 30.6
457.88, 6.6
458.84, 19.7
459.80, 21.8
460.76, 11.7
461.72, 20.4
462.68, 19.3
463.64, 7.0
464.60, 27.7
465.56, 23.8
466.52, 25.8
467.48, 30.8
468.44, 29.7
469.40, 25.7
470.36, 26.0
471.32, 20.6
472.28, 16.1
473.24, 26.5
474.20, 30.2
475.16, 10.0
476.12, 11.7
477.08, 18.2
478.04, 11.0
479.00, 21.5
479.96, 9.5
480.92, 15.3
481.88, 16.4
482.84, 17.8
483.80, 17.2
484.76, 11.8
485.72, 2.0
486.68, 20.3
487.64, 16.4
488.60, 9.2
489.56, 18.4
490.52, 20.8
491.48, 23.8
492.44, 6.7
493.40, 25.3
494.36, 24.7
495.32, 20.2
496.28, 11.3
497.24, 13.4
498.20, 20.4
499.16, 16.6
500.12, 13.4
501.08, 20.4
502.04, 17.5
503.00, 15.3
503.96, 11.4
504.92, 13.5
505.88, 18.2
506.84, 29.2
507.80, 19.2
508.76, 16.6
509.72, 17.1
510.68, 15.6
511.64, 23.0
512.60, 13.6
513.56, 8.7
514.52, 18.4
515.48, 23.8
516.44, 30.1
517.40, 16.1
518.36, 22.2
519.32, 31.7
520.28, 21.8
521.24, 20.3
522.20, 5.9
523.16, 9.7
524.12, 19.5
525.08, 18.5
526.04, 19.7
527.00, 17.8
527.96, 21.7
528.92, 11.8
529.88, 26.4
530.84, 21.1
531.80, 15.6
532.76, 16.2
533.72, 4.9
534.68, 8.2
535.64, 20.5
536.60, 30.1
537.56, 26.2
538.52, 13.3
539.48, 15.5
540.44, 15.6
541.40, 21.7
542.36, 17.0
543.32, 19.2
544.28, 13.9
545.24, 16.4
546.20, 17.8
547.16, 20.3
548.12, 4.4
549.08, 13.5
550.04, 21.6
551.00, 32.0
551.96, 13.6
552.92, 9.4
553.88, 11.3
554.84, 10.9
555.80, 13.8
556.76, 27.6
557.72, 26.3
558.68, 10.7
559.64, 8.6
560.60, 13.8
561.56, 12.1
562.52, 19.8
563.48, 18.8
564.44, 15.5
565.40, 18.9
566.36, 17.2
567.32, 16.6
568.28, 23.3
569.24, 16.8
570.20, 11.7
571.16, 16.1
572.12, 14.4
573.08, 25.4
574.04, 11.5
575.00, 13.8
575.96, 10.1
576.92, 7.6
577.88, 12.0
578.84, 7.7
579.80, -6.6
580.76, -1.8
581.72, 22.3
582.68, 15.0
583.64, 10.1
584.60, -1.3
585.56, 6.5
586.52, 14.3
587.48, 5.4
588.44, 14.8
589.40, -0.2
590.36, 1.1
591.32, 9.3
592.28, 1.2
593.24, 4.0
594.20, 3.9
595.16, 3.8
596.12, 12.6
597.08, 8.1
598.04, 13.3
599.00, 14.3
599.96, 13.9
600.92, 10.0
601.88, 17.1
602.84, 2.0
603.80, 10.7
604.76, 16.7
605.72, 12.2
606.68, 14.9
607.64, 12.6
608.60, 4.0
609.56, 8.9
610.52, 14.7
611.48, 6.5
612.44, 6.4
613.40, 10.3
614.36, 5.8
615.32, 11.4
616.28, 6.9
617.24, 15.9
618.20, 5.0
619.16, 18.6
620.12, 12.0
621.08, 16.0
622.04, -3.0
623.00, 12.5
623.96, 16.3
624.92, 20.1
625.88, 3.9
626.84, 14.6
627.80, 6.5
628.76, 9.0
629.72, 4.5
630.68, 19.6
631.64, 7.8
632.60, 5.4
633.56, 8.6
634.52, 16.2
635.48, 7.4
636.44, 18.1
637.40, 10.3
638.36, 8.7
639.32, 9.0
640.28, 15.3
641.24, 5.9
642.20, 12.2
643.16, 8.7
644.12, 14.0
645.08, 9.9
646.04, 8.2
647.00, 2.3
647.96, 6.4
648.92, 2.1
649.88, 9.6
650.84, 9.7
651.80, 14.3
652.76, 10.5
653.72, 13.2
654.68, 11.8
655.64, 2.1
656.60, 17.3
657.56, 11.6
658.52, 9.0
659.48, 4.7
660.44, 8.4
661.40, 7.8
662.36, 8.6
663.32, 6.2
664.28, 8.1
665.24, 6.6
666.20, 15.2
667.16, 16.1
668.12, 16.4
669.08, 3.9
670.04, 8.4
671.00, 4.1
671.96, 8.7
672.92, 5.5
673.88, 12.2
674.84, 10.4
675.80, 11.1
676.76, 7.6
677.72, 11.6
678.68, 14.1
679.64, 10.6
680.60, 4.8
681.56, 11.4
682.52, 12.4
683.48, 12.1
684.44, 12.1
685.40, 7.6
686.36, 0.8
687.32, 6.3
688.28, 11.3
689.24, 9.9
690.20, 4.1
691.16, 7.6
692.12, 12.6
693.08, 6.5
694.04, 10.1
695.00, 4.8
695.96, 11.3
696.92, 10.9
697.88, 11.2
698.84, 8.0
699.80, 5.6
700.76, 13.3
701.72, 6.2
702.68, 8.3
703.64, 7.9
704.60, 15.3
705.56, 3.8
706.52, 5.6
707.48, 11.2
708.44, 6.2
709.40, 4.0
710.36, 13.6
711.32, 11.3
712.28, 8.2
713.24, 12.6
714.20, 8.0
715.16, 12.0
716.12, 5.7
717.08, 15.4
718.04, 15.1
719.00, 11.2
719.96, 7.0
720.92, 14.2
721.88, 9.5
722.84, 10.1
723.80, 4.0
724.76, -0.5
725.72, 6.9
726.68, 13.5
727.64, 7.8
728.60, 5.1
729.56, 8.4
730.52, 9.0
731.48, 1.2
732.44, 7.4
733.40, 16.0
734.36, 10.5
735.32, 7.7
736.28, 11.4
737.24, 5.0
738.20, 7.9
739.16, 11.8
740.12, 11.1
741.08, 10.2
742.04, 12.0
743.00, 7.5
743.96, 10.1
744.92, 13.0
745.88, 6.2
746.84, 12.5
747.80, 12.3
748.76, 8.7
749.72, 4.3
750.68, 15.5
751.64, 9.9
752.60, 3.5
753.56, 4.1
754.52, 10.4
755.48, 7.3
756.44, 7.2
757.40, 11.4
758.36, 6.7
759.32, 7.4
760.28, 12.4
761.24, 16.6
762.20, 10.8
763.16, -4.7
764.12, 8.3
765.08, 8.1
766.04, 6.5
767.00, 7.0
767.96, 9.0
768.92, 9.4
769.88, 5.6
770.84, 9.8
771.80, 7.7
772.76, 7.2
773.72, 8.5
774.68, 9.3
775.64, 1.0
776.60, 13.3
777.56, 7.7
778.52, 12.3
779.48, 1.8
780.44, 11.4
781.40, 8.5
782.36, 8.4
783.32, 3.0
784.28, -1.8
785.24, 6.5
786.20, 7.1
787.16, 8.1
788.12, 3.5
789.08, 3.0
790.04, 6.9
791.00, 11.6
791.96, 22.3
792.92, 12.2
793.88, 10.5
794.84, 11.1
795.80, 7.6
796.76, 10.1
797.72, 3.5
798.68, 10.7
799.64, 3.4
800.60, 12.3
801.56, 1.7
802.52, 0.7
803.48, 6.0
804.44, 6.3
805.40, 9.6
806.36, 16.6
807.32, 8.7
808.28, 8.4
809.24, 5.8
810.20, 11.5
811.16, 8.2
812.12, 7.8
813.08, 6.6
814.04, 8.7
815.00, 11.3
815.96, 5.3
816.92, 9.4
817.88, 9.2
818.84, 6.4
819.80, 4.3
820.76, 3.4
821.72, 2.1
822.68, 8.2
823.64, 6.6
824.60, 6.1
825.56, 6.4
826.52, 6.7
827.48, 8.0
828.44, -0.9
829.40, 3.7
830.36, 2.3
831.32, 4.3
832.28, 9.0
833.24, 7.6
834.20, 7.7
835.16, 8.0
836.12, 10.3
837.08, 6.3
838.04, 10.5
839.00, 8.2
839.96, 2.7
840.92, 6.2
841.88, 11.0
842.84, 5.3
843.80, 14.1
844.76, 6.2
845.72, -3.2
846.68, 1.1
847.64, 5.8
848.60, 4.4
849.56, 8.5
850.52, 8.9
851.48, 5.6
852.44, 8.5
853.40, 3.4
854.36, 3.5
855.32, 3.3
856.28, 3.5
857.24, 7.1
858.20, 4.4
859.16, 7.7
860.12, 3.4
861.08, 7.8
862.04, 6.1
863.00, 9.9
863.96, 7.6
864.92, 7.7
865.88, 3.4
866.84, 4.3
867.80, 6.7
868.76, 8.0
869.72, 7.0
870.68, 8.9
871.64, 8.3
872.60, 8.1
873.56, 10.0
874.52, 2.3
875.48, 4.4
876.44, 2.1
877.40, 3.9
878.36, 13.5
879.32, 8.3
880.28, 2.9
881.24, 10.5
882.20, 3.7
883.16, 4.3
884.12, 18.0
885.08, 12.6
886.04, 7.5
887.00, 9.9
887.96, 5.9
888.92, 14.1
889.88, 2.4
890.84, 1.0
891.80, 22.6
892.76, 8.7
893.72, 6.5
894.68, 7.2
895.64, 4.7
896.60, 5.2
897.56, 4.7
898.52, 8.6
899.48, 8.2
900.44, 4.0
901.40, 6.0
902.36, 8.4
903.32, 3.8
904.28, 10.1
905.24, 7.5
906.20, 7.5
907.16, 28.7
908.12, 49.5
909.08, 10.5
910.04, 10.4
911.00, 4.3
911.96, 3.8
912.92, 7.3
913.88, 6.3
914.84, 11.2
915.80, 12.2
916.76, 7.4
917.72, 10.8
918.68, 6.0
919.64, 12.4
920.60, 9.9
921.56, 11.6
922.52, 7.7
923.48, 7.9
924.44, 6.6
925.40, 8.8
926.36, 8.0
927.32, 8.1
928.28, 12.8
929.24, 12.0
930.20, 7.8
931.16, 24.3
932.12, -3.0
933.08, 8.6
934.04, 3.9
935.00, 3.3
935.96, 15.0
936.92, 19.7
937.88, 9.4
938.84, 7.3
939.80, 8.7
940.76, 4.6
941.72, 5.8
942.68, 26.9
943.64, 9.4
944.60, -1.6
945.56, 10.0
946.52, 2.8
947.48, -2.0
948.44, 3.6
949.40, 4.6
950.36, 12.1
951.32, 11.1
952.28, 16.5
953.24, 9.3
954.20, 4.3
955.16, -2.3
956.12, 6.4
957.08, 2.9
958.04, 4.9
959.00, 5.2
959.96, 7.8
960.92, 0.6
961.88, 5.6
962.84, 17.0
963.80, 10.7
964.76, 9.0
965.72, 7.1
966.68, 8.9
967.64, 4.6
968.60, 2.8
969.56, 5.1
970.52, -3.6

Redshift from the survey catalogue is 1.435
